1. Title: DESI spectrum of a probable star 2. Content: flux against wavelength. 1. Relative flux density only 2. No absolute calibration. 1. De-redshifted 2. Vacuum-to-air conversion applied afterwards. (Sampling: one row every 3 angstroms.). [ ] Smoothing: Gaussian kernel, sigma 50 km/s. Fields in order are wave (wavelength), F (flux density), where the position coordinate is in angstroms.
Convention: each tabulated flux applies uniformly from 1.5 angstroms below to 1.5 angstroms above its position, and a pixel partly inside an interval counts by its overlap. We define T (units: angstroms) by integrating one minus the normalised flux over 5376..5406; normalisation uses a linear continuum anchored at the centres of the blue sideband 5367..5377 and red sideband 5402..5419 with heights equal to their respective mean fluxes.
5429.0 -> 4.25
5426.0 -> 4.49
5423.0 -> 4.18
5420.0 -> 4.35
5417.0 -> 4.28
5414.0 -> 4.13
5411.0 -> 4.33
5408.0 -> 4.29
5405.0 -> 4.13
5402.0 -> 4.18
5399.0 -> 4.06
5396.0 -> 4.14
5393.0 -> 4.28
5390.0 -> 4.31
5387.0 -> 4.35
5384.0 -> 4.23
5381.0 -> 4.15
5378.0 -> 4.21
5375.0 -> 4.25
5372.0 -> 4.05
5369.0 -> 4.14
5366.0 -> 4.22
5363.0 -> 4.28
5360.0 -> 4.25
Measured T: -0.1 angstroms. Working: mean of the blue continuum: 4.15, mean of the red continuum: 4.23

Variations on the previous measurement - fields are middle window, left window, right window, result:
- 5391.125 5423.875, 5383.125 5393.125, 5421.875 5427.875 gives 0.8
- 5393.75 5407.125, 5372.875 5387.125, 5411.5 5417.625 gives 0.2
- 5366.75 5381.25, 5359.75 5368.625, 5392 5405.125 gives 0.2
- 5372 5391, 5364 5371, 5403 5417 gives -0.2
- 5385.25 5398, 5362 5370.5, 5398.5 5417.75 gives -0.2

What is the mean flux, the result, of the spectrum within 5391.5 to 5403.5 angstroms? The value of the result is 4.17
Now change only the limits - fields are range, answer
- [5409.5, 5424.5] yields 4.25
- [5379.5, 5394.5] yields 4.26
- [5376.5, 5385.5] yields 4.2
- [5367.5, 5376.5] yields 4.15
